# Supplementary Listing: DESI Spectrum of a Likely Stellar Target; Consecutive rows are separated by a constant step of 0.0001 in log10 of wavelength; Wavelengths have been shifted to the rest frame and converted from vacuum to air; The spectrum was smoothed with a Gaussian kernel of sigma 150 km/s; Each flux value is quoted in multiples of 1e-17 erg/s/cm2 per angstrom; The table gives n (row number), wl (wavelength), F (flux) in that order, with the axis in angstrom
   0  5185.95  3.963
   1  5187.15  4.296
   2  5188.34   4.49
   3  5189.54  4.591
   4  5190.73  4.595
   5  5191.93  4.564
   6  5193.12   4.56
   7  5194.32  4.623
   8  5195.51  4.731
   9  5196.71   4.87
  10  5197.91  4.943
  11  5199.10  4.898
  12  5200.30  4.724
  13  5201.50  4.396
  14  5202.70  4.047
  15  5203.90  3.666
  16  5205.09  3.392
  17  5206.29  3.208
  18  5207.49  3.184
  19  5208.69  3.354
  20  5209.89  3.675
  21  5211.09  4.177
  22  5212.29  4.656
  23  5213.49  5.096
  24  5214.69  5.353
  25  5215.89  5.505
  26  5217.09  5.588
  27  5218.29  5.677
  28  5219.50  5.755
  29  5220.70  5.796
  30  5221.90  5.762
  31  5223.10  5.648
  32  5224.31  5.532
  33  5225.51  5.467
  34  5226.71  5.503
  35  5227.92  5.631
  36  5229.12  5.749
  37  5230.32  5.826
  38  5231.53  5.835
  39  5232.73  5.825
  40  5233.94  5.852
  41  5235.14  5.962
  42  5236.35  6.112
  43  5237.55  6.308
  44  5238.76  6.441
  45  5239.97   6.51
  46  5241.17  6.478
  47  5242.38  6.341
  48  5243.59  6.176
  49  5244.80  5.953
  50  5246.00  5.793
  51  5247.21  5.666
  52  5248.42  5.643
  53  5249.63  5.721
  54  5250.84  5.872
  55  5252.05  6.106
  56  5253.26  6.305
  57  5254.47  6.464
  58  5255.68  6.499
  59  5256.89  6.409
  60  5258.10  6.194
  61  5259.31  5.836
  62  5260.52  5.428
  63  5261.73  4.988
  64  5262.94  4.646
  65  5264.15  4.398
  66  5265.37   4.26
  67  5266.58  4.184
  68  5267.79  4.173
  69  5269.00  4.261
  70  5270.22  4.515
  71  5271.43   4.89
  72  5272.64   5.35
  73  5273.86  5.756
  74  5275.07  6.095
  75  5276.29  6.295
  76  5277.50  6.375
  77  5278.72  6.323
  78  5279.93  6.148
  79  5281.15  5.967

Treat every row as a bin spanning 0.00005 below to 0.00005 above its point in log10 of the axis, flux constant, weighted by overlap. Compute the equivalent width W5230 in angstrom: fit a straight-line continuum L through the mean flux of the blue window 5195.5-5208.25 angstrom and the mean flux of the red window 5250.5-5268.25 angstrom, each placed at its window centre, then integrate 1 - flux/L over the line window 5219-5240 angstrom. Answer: -4.7 angstrom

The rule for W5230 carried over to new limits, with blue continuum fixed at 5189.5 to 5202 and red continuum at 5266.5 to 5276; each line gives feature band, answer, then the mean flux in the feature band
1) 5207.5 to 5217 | 0.48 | 4.52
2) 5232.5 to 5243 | -2.94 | 6.21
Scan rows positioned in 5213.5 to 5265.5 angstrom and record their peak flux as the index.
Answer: 6.51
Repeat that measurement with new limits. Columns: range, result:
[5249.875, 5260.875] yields 6.499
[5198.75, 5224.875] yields 5.796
